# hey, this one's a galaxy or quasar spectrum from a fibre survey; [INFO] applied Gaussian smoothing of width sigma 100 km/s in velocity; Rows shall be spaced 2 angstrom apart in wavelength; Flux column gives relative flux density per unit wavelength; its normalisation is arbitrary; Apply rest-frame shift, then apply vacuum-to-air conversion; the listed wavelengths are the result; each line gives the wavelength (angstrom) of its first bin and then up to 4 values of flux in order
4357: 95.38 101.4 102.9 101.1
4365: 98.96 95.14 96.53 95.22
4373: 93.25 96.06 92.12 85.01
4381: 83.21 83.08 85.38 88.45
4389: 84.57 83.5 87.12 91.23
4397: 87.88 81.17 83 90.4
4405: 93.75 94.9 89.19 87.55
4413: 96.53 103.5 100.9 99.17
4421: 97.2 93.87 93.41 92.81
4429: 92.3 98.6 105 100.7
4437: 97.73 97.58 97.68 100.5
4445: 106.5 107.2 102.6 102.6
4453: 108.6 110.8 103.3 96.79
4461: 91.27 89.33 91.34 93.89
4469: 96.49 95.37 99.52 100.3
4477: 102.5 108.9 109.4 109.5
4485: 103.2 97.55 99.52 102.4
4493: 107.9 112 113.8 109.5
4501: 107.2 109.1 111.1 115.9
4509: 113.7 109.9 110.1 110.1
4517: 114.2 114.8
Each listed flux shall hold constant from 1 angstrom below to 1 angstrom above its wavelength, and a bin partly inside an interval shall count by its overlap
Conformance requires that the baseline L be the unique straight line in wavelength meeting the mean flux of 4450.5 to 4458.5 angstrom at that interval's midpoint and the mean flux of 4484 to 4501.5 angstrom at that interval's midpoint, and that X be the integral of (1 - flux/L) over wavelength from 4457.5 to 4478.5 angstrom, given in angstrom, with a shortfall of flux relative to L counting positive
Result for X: 1.93 angstrom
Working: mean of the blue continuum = 106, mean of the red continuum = 106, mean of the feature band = 96.2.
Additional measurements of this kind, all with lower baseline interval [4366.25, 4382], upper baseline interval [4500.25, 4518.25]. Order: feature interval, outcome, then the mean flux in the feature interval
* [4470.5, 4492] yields 0.9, 103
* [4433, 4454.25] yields -0.1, 102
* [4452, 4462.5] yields 0.2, 102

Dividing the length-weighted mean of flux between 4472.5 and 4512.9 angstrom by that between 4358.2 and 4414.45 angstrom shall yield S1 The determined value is 1.18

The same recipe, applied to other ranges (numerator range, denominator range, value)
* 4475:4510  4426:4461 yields 1.07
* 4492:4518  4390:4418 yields 1.22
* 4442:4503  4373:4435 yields 1.12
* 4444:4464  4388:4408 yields 1.16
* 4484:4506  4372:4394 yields 1.22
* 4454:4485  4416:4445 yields 1.02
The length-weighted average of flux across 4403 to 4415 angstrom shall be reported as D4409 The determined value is 93.1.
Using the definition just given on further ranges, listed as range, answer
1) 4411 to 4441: 97.5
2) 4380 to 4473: 94.8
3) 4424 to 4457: 101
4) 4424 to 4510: 102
